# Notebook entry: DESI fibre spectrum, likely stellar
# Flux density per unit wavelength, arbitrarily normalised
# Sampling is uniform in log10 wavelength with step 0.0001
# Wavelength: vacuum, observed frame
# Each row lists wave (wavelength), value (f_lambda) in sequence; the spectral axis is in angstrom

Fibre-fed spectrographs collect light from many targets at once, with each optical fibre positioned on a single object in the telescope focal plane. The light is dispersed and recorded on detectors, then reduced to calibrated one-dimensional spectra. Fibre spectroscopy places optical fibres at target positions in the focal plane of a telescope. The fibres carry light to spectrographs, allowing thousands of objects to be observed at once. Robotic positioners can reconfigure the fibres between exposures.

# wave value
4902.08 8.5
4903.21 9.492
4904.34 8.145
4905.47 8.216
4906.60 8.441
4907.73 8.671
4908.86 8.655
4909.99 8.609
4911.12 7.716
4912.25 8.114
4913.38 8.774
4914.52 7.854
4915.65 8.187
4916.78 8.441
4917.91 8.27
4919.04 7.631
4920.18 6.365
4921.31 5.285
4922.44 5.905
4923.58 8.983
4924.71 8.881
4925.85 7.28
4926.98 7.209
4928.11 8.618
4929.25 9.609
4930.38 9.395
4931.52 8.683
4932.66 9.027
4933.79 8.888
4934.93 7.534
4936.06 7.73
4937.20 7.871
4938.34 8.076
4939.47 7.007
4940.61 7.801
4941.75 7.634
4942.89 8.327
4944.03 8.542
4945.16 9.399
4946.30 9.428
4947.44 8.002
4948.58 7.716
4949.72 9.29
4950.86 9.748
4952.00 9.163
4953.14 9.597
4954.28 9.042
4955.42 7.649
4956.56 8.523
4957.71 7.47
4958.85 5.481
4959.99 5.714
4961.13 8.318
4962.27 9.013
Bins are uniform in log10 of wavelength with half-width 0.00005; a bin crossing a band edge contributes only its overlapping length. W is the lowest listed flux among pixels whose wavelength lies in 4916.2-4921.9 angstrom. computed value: 5.285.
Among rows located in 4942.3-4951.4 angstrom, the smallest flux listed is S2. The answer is 7.716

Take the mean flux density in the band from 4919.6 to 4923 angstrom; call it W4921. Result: 5.85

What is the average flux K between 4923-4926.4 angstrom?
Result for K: 8.36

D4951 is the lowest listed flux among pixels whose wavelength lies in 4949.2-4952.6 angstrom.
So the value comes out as 9.163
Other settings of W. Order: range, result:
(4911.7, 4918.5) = 7.854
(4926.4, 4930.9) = 7.209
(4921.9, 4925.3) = 5.905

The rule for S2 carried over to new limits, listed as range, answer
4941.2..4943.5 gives 7.634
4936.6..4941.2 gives 7.007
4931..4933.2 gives 8.683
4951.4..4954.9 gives 9.042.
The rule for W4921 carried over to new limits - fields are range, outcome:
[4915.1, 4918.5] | 8.31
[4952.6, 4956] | 8.76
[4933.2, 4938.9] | 8.03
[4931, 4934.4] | 8.85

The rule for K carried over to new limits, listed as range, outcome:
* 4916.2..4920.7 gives 7.69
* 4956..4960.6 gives 6.8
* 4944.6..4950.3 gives 8.76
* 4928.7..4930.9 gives 9.53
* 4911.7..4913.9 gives 8.44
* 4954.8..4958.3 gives 7.87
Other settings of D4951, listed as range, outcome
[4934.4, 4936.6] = 7.534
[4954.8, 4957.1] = 7.649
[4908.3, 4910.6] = 8.609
